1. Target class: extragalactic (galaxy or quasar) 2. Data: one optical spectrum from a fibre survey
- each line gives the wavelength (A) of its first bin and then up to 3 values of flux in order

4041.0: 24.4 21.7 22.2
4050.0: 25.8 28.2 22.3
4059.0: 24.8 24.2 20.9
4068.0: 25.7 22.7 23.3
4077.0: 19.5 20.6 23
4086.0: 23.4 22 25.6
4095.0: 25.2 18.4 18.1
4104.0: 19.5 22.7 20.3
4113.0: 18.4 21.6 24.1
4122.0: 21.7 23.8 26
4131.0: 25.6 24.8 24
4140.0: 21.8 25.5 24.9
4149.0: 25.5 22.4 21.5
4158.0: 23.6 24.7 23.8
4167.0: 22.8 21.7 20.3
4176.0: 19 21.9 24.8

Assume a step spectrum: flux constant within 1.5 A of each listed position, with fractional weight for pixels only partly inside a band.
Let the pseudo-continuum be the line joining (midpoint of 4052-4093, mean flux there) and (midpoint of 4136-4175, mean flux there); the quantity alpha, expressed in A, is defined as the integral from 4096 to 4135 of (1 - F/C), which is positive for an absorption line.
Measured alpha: 2.15 A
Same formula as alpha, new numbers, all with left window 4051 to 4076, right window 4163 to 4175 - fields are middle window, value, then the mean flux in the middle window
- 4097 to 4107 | 1.7 A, 19.3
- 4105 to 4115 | 1.1 A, 20.5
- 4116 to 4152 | -2.4 A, 24.1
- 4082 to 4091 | 0.2 A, 22.9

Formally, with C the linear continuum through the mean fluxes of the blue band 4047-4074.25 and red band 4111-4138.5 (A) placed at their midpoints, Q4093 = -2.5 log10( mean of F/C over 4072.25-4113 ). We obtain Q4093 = 0.104 mag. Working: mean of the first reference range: 24.1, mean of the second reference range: 23.3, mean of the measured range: 21.5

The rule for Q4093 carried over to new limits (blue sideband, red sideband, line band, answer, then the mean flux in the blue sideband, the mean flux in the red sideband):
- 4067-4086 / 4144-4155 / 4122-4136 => -0.05 mag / 22.5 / 23.9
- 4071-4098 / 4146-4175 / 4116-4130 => -0.04 mag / 22.6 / 23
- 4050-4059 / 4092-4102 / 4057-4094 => 0.02 mag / 25.3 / 21.4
